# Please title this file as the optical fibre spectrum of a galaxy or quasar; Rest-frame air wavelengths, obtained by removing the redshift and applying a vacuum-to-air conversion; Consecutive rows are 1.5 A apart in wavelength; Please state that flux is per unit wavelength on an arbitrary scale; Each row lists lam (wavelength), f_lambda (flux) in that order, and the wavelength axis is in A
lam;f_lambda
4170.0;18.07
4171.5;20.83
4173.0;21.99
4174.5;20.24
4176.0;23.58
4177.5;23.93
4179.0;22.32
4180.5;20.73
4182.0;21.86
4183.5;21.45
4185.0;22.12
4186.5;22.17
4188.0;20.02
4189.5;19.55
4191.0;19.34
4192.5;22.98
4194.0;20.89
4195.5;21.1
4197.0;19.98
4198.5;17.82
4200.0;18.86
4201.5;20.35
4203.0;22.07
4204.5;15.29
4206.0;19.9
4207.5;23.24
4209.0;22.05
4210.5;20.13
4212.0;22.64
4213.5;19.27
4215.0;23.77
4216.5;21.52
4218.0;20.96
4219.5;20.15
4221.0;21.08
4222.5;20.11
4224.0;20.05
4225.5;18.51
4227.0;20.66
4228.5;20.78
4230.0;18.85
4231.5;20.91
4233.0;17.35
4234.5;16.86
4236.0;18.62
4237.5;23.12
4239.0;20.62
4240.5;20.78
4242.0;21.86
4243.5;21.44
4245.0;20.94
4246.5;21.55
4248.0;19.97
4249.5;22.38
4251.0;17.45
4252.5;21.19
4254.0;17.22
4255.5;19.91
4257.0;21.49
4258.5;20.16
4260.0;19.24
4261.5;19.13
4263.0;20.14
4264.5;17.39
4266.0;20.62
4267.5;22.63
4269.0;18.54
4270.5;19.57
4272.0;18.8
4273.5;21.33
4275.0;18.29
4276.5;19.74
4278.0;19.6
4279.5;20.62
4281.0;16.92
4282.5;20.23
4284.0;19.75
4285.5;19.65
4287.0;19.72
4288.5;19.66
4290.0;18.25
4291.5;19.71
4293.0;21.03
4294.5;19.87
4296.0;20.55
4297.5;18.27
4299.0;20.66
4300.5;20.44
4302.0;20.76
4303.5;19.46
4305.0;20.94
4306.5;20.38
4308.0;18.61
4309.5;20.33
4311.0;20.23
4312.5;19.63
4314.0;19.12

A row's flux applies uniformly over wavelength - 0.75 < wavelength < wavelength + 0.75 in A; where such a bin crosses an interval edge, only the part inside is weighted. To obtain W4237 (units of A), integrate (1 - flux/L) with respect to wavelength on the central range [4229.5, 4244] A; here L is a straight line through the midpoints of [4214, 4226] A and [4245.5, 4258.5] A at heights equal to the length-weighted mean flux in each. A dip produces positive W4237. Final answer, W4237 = 0.29 A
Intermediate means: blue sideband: 20.8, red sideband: 20.2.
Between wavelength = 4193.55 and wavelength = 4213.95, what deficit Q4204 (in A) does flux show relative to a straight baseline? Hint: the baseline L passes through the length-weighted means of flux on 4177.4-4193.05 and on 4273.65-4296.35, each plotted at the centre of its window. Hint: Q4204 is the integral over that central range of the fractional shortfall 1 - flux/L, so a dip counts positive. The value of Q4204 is 0.8 A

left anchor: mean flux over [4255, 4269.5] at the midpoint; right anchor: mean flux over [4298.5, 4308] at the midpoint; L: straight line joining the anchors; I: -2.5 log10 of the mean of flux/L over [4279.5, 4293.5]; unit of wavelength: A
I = 0.04 mag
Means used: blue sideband 19.9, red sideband 20.3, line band 19.5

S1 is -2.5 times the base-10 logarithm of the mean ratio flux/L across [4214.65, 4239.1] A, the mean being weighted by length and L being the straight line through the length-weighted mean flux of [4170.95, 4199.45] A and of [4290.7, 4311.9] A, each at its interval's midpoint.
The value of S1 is 0.03 mag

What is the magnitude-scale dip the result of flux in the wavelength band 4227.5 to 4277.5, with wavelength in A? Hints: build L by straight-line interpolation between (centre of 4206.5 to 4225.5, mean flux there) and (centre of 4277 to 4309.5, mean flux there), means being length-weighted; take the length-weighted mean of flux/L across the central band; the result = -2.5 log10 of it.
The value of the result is 0.03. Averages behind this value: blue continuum 21.1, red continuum 19.8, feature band 20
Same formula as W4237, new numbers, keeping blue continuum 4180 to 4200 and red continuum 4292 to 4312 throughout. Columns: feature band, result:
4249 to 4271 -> 0.6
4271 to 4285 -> 0.5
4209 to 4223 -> -0.4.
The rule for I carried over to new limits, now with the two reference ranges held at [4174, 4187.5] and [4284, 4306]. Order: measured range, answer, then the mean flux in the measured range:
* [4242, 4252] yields 0.00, 20.7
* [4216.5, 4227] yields 0.05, 20.3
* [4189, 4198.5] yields 0.07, 20.4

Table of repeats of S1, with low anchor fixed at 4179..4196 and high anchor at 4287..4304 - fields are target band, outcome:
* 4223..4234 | 0.062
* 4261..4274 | 0.023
